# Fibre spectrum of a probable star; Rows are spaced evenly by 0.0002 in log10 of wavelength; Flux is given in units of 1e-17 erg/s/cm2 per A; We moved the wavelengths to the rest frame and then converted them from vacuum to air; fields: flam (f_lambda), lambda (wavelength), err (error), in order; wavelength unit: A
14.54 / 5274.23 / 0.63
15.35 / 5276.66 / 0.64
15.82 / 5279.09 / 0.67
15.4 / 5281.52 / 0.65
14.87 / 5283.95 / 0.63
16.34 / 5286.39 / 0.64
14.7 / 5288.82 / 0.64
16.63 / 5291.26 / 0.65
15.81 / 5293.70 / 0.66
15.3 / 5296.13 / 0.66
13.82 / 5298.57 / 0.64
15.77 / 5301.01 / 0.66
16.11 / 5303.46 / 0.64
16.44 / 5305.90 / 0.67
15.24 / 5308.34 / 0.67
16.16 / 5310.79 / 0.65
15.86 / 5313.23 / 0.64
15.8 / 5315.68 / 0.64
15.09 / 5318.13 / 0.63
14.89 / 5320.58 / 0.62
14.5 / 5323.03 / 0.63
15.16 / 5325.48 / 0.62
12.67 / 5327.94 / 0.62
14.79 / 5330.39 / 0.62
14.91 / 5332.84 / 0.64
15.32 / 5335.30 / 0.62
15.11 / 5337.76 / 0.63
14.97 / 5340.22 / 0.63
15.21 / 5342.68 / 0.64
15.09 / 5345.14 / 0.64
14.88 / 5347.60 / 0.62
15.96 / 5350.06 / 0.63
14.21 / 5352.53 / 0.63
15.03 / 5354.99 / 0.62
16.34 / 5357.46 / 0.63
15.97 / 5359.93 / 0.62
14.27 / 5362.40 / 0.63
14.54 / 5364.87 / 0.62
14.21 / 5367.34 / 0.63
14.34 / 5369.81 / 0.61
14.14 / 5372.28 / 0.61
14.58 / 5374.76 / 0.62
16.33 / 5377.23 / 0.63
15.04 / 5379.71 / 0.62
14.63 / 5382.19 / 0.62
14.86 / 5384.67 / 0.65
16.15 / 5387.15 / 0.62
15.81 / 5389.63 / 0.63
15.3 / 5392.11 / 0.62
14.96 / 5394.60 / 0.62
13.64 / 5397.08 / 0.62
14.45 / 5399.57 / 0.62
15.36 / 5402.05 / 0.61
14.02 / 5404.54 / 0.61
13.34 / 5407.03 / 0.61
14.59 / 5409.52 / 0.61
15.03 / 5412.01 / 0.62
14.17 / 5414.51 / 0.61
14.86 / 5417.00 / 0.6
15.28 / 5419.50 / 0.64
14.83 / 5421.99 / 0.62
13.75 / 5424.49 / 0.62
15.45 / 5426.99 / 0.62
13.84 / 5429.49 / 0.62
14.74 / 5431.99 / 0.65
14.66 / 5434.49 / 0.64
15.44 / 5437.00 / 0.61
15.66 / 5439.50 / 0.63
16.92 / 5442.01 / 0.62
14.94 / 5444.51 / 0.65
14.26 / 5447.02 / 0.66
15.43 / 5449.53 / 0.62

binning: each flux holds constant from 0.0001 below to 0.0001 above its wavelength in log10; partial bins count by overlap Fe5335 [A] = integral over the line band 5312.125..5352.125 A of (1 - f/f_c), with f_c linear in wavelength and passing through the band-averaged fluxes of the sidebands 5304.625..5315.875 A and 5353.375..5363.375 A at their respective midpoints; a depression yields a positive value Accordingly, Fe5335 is 1.7 A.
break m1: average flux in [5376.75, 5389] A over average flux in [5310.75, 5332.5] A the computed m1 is 1.03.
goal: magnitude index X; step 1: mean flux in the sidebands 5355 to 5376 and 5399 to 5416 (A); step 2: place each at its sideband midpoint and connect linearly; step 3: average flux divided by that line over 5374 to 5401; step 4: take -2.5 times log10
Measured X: -0.034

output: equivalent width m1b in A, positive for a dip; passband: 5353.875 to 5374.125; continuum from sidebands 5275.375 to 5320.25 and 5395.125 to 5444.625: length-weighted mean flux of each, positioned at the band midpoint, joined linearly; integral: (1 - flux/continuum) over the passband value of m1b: 0.4 A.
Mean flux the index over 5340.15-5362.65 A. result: 15.2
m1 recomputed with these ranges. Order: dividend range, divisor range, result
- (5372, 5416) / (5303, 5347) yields 0.98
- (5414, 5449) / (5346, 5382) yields 1.00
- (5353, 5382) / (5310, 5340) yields 1.00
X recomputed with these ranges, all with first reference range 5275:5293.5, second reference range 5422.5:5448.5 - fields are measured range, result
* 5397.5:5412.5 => 0.051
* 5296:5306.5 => 0.004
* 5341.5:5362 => 0.001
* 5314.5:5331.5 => 0.052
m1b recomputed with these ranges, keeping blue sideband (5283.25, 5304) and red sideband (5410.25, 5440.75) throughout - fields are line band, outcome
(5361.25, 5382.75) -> 0.6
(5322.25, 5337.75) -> 0.7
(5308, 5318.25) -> -0.2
